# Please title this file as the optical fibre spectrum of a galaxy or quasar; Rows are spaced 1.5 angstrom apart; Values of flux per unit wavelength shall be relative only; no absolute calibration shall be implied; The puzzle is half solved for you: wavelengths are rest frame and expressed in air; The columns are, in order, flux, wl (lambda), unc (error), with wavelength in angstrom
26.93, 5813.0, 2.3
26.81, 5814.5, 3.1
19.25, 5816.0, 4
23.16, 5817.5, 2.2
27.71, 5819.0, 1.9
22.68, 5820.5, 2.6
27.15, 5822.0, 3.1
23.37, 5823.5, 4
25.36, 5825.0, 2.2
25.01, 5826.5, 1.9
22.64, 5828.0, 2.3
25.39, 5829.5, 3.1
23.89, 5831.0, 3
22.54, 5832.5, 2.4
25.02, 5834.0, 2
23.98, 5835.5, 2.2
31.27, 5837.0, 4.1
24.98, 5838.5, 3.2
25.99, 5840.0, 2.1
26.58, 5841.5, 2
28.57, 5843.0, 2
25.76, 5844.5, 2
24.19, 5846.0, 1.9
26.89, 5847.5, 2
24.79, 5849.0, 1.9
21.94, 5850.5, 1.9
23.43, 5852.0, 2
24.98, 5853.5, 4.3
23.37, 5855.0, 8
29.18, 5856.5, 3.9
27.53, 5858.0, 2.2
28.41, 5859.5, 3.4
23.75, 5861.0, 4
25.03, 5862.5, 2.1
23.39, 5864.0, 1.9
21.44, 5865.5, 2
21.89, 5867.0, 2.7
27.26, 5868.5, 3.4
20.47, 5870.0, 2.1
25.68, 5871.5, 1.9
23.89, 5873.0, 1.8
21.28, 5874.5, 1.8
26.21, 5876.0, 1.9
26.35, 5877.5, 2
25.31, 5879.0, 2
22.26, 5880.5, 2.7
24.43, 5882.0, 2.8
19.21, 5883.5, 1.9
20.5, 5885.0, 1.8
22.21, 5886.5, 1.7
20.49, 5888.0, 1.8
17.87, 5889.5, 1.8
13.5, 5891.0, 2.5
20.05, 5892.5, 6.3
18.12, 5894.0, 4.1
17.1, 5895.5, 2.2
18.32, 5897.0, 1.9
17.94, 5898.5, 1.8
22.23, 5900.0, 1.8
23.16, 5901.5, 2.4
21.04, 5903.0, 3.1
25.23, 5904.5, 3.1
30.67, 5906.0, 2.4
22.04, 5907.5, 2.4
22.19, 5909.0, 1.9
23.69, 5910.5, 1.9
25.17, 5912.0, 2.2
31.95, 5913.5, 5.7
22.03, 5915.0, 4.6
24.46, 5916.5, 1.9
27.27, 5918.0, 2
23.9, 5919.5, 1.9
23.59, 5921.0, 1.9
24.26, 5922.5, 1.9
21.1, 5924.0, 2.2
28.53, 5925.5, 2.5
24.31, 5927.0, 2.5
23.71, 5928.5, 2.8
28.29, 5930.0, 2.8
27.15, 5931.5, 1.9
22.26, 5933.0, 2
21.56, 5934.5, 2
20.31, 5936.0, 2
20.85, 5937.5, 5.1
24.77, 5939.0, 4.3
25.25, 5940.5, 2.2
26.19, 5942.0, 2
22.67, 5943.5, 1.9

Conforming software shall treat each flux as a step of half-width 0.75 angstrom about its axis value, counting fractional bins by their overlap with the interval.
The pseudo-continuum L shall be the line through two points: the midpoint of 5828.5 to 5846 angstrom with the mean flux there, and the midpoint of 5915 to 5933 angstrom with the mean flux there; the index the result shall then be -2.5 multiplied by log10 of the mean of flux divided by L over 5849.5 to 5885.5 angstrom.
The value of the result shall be 0.059 mag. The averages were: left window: 25.7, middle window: 24.1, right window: 24.9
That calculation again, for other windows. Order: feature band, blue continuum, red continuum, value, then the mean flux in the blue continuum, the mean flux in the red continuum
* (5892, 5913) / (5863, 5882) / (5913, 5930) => 0.118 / 23.8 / 25.1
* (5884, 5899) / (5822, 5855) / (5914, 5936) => 0.305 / 25.1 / 24.4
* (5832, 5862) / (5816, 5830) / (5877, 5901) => -0.124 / 24.4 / 20.3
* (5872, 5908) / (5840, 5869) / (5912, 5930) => 0.163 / 25.2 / 25.2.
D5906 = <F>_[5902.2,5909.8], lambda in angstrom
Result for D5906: 24.2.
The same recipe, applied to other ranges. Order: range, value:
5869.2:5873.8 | 23.4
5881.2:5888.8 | 21.4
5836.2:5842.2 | 27.2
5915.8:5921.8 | 24.8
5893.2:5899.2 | 17.9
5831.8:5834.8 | 23.8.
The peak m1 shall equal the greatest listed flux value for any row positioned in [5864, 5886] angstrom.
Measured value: 27.26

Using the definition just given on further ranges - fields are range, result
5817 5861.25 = 31.27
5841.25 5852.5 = 28.57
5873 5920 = 31.95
